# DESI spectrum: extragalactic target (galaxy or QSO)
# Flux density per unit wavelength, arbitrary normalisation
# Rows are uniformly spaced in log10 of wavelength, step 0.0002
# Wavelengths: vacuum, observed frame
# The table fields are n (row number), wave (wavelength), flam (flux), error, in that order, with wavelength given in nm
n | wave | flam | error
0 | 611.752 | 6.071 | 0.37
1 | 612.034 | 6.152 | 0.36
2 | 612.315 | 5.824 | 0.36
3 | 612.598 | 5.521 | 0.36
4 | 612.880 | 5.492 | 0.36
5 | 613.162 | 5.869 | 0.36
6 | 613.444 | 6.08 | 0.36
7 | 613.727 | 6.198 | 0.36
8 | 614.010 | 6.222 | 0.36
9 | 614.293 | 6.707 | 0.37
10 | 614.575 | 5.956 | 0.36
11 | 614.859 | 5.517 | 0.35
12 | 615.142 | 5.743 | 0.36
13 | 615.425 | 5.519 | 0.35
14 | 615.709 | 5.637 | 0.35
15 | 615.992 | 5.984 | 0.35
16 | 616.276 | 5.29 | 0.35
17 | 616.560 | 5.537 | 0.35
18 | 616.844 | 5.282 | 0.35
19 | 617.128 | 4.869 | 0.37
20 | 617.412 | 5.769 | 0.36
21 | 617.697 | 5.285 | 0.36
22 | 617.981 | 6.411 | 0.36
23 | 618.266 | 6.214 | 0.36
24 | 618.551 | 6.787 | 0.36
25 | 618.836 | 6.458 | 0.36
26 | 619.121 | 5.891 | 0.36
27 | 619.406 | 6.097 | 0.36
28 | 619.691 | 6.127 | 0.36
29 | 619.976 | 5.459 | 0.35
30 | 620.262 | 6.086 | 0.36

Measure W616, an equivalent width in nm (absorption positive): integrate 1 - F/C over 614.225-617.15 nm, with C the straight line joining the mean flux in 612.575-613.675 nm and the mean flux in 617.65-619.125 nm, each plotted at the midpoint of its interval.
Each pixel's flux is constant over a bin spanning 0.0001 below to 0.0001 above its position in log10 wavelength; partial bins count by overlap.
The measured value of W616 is 0.18 nm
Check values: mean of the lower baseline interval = 5.8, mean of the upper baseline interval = 6.26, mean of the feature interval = 5.65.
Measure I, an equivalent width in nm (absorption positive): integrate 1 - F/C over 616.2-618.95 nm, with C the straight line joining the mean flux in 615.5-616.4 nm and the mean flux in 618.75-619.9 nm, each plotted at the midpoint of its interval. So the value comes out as 0.03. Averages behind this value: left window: 5.63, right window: 6.09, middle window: 5.79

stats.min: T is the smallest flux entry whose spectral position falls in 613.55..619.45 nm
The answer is 4.869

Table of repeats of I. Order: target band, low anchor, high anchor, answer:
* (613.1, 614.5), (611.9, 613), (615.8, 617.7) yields -0.14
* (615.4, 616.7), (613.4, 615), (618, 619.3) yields 0.13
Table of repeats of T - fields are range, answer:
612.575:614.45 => 5.492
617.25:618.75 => 5.285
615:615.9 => 5.519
